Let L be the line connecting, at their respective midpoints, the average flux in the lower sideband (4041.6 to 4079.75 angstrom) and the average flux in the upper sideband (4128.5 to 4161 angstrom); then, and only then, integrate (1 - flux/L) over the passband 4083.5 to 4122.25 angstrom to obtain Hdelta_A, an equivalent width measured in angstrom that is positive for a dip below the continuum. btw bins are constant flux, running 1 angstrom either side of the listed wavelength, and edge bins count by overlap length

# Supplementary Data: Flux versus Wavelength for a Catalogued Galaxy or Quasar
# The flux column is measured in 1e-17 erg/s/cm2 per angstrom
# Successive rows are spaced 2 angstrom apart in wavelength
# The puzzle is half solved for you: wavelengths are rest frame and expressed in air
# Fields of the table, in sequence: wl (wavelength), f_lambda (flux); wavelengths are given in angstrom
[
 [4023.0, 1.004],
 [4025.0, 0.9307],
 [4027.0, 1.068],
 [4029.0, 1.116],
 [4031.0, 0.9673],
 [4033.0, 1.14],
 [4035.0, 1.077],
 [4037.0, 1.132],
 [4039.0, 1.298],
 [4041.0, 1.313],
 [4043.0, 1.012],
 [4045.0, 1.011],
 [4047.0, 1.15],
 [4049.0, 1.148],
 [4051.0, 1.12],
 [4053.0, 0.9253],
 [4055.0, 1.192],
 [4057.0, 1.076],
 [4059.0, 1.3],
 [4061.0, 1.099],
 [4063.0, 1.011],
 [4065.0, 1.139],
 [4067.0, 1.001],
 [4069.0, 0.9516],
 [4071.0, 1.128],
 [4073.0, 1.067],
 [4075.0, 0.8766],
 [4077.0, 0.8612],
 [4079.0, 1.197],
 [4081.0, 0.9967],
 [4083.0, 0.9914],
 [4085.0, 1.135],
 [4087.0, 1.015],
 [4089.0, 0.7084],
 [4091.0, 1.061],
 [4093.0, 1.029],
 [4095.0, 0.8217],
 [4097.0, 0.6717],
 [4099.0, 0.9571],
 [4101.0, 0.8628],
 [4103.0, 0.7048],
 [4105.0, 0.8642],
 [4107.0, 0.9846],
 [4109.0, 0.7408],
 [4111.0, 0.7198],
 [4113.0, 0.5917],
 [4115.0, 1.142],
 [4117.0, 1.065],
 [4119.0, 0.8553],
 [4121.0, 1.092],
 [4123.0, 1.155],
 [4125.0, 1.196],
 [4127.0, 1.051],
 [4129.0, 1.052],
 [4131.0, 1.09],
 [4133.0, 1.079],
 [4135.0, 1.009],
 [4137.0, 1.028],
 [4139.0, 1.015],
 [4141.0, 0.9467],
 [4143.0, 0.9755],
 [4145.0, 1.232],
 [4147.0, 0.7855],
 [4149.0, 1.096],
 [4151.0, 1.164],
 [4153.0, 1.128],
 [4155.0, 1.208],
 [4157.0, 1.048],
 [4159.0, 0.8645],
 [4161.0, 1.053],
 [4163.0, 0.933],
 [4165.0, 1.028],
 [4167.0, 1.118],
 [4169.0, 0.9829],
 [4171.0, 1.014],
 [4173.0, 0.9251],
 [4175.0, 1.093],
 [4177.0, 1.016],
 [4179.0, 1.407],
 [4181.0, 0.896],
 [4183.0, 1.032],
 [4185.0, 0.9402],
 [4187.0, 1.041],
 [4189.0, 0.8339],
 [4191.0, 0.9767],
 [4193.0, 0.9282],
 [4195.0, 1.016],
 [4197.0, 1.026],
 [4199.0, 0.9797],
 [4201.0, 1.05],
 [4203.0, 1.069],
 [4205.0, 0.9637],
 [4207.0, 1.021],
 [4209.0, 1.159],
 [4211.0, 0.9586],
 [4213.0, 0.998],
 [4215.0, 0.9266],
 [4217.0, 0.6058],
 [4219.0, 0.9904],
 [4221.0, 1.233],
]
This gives 5.8 angstrom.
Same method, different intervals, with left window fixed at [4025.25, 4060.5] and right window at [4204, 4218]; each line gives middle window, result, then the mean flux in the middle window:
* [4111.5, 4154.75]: -0.4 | 1.03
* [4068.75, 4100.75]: 3.3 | 0.965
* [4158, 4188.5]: -1.1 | 1.02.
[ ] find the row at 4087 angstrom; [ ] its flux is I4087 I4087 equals 1.015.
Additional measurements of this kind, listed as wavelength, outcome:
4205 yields 0.9637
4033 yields 1.14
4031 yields 0.9673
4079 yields 1.197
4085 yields 1.135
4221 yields 1.233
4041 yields 1.313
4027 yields 1.068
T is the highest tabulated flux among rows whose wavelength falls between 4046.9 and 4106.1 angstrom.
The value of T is 1.3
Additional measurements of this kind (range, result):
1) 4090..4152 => 1.232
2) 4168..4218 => 1.407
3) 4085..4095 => 1.135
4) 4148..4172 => 1.208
